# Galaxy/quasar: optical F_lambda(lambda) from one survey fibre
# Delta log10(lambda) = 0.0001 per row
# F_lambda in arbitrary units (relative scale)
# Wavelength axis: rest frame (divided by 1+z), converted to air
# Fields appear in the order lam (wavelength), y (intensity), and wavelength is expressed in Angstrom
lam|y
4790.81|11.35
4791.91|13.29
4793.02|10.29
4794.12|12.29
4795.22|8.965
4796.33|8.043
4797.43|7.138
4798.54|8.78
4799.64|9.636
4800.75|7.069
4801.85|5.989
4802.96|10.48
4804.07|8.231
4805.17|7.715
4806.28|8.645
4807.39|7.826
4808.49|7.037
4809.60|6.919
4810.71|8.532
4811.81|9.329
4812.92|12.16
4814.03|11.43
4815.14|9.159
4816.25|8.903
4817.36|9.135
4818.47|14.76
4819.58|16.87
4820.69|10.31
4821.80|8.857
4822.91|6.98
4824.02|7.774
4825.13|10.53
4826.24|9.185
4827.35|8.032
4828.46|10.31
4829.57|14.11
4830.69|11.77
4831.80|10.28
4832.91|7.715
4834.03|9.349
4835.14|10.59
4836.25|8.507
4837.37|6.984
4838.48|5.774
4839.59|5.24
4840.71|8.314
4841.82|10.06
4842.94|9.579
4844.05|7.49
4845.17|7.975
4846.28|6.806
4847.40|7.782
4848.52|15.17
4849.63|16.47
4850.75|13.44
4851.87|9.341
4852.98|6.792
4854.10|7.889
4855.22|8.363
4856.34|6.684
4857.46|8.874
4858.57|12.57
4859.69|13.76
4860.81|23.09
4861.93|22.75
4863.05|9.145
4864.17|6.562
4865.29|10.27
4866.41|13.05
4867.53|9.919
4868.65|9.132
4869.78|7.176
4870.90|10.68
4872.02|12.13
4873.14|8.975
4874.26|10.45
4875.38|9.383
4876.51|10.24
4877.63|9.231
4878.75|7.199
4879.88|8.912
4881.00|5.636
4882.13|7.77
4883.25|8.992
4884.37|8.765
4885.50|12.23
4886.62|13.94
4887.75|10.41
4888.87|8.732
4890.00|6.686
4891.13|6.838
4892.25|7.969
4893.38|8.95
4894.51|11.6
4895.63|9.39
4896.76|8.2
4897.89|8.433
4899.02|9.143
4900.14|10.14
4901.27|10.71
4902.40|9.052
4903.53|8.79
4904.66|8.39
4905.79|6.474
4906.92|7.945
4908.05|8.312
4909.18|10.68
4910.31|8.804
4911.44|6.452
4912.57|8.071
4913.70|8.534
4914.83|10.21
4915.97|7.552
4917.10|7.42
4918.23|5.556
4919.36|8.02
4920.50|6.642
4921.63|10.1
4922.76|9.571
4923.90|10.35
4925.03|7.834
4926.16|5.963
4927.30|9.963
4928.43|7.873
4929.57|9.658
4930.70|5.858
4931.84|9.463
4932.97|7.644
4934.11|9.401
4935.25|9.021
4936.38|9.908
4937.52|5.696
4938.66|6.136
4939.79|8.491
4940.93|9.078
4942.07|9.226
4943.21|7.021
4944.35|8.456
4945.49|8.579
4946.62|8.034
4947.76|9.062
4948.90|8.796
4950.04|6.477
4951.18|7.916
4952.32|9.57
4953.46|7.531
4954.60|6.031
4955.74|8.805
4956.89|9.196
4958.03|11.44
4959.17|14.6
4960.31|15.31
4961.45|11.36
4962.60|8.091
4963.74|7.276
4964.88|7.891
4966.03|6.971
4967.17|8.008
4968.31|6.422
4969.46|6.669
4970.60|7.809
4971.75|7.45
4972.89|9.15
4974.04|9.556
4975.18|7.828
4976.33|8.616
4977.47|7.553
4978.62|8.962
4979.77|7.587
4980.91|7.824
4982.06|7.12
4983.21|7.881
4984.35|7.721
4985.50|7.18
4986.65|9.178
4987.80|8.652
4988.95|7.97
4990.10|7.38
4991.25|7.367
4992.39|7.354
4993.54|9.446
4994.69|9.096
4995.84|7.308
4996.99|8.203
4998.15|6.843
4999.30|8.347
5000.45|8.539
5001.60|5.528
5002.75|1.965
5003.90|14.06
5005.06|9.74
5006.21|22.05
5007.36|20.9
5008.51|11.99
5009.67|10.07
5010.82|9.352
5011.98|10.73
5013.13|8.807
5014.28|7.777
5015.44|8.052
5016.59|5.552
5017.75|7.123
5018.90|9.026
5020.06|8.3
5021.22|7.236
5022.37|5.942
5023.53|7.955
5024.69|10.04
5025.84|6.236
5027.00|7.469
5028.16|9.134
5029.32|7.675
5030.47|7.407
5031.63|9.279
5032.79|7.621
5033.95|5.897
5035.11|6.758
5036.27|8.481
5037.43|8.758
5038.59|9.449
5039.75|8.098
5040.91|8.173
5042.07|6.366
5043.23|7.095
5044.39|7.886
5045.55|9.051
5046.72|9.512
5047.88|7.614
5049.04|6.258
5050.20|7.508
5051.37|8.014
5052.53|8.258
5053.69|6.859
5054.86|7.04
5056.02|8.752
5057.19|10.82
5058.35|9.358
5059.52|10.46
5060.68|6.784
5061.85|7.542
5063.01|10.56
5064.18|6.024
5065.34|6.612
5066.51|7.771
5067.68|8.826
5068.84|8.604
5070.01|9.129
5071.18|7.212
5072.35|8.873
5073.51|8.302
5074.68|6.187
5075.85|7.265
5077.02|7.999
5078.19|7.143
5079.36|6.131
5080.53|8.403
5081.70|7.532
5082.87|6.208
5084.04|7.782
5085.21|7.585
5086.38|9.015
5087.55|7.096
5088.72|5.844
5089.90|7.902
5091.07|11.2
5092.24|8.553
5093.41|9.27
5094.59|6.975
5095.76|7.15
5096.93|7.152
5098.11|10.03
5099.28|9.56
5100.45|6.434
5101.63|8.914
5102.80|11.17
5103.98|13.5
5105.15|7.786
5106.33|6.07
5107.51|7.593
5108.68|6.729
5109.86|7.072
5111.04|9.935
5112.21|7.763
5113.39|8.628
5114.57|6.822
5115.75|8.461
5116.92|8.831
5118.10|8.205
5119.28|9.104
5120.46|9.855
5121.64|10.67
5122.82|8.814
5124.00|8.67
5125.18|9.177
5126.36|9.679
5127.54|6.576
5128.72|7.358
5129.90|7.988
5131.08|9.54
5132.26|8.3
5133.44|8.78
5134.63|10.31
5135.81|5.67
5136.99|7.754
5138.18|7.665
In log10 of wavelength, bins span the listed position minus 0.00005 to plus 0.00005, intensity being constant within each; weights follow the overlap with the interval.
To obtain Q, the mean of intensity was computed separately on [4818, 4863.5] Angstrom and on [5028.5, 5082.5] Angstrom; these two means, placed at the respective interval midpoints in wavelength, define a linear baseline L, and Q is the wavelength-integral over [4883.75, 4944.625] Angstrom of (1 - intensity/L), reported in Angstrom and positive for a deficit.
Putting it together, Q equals 6.0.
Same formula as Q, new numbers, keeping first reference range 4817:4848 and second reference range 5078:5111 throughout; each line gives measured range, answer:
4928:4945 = 1.2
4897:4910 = 0.1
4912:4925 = 0.8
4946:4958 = 0.7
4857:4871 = -4.5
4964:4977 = 1.3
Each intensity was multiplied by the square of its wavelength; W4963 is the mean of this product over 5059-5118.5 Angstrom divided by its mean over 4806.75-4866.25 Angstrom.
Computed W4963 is 0.89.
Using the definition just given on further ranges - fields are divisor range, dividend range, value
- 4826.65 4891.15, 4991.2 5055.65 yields 0.92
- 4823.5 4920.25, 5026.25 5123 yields 0.93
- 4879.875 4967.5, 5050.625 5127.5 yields 1.02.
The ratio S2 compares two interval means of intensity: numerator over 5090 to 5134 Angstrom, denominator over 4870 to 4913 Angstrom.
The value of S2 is 0.95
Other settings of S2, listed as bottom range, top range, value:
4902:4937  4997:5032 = 1.09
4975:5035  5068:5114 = 0.94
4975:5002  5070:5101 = 0.99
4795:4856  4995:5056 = 0.92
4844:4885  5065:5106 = 0.79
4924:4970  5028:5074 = 0.95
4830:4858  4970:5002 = 0.88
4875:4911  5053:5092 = 0.89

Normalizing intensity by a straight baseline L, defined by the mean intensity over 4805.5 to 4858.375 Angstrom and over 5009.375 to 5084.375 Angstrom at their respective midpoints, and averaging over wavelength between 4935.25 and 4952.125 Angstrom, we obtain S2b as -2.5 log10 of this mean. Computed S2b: 0.07 mag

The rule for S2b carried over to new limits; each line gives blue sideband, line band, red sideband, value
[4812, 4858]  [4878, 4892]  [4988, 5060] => 0.063 mag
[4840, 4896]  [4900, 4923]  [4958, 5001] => 0.125 mag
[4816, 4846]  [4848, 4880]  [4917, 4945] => -0.211 mag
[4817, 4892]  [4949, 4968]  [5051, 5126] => 0.012 mag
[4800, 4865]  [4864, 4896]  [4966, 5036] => 0.009 mag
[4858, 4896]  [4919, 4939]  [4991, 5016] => 0.213 mag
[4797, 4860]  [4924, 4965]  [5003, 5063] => 0.041 mag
